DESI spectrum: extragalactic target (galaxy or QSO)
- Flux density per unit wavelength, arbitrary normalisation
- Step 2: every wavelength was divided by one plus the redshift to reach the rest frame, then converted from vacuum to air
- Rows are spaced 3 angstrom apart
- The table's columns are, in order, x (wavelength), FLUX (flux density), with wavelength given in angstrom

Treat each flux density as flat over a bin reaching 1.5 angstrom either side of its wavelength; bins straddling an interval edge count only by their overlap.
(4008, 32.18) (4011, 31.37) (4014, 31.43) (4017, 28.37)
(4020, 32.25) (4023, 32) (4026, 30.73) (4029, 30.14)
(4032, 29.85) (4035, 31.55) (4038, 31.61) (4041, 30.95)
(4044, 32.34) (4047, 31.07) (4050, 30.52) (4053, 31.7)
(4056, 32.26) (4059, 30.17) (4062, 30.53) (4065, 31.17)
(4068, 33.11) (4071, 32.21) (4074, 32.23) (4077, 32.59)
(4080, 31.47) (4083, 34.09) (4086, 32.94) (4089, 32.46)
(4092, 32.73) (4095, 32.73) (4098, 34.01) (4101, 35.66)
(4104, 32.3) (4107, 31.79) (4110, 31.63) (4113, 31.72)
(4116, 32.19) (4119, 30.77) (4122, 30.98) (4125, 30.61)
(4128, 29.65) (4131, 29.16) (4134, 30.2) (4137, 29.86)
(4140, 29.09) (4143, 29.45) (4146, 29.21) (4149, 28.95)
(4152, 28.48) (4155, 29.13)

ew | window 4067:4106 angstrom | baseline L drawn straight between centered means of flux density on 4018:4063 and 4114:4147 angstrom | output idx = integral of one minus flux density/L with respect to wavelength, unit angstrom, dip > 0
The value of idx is -2.94 angstrom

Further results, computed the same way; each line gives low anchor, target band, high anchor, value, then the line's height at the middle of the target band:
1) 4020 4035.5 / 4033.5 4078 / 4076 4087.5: 0.43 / 31.9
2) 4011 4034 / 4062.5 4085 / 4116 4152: -1.49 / 30.3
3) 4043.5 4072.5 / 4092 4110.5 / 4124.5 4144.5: -1.59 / 30.5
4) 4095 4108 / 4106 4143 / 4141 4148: 0.75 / 31.2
